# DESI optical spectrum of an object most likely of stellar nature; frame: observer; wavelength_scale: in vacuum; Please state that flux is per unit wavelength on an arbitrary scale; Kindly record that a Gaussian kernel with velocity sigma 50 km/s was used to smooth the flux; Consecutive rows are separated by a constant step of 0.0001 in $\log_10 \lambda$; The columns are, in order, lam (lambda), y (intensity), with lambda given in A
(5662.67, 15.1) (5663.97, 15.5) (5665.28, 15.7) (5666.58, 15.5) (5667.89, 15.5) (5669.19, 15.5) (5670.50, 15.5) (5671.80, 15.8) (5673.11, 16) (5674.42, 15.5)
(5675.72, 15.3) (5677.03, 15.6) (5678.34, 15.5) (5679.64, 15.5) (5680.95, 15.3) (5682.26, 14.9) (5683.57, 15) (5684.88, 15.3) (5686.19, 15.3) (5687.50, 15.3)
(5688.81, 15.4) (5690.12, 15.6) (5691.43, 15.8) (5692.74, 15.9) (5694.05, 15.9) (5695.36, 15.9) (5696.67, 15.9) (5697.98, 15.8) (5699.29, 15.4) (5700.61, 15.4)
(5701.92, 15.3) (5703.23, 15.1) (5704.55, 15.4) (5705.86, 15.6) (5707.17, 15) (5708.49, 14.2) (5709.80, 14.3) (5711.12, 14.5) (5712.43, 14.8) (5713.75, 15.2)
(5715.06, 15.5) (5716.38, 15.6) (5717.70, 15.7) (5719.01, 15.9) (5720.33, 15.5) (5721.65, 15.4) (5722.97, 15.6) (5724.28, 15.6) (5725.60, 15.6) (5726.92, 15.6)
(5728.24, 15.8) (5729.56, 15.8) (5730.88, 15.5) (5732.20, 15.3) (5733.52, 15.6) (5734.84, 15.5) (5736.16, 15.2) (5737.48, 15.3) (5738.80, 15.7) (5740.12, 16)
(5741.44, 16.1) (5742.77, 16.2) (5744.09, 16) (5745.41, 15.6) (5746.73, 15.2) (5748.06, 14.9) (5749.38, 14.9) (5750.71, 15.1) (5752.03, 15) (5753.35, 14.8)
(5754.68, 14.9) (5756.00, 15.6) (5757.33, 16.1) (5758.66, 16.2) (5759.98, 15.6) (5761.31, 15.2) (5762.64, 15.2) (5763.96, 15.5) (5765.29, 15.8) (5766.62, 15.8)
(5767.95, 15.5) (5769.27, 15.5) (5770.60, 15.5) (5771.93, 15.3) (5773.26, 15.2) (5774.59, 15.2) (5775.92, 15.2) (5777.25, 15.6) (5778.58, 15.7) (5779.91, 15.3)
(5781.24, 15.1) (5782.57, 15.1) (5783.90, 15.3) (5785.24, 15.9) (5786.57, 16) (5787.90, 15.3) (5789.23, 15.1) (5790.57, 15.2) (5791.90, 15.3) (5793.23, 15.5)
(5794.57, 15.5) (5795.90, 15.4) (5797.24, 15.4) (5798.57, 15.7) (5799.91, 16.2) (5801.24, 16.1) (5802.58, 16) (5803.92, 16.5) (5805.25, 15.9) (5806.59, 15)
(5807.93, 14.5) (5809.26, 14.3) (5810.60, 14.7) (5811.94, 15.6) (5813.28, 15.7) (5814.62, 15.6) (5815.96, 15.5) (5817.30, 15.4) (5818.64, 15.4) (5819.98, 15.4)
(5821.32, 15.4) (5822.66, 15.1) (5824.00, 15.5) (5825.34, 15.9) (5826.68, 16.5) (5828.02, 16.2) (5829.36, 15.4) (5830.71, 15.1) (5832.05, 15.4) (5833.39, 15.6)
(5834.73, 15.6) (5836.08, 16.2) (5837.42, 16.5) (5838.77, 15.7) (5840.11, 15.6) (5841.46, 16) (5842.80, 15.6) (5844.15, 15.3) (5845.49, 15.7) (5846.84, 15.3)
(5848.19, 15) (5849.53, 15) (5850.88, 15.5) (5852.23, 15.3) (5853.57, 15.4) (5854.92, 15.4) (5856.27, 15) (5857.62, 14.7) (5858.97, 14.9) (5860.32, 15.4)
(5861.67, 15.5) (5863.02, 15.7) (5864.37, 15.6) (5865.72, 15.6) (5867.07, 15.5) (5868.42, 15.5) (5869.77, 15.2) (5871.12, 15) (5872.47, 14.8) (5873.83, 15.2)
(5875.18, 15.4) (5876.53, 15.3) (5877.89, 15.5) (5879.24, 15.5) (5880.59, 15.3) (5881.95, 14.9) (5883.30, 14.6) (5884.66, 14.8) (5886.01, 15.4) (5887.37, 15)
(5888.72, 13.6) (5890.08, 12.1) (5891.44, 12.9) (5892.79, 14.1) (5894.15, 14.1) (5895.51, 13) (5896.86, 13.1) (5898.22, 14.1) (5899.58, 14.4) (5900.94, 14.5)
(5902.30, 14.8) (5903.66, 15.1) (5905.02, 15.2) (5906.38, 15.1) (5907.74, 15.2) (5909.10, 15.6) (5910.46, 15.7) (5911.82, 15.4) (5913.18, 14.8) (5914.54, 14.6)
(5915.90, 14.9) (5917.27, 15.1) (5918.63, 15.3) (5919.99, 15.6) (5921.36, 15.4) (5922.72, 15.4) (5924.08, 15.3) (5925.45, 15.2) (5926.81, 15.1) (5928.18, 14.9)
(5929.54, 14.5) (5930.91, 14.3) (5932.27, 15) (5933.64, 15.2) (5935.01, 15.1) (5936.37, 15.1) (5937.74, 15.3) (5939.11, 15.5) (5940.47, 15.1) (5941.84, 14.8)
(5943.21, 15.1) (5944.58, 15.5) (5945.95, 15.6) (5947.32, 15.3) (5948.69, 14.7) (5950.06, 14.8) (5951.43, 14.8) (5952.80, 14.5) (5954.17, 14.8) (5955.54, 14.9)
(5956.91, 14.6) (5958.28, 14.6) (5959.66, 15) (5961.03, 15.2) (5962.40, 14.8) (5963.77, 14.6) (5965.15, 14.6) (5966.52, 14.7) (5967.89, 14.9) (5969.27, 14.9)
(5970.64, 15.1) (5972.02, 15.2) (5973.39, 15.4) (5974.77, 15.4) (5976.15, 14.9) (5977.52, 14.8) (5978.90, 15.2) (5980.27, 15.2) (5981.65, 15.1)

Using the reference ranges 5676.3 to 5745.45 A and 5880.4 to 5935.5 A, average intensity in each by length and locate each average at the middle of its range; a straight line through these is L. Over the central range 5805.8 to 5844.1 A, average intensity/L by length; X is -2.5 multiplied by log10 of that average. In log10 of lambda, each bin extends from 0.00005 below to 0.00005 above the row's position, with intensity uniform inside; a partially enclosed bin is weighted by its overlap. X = -0.03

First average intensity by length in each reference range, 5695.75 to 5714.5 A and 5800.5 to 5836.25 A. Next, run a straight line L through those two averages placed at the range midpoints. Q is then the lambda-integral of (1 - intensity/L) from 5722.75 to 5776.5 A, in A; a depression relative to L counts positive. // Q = -0.7 A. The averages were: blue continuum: 15.2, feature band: 15.5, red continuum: 15.5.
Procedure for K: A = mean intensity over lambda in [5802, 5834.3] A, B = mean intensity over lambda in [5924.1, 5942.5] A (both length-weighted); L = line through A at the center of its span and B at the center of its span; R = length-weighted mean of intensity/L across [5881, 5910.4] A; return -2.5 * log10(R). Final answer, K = 0.06 mag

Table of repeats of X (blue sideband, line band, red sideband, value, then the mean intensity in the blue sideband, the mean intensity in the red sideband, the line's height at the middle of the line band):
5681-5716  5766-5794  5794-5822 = 0.002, 15.3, 15.5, 15.4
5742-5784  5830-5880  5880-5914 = -0.045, 15.4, 14.5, 14.8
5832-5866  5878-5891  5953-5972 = 0.050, 15.5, 14.8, 15.3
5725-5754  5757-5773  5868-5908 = -0.017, 15.5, 14.6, 15.3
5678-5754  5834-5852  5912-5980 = -0.029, 15.4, 15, 15.2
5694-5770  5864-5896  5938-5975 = 0.028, 15.4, 15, 15.1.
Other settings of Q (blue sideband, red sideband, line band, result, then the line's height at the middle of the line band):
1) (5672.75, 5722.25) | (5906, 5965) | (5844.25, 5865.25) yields -0.2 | 15.2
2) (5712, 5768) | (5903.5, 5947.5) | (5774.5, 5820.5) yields -0.1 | 15.4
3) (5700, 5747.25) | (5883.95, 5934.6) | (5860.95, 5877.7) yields -0.6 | 14.9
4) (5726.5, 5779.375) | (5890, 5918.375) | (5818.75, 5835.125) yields -0.6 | 15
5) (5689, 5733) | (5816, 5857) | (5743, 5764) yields 0.1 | 15.5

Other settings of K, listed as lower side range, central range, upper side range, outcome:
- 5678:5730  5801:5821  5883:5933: -0.028 mag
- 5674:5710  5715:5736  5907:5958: -0.017 mag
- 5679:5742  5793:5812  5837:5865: -0.004 mag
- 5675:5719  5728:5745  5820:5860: -0.021 mag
